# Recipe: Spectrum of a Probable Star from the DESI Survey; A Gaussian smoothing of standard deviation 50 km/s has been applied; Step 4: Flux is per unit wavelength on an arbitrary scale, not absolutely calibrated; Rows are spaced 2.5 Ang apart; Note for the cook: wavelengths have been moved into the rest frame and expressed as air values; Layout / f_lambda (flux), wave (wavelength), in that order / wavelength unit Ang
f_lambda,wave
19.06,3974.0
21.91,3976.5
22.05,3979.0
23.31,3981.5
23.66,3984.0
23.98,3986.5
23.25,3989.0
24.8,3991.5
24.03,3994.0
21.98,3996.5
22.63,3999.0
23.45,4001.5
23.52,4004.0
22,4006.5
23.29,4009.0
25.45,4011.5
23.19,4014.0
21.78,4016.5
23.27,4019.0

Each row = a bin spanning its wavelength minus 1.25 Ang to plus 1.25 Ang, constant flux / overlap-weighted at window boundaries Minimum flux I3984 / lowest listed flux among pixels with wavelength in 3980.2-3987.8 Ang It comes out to 23.31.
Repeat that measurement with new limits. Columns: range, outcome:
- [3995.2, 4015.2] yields 21.98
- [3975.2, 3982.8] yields 21.91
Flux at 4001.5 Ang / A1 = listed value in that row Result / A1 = 23.45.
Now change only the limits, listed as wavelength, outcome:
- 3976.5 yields 21.91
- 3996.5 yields 21.98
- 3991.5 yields 24.8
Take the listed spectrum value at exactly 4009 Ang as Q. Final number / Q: 23.29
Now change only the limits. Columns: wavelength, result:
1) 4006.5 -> 22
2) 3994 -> 24.03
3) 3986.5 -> 23.98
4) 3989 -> 23.25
